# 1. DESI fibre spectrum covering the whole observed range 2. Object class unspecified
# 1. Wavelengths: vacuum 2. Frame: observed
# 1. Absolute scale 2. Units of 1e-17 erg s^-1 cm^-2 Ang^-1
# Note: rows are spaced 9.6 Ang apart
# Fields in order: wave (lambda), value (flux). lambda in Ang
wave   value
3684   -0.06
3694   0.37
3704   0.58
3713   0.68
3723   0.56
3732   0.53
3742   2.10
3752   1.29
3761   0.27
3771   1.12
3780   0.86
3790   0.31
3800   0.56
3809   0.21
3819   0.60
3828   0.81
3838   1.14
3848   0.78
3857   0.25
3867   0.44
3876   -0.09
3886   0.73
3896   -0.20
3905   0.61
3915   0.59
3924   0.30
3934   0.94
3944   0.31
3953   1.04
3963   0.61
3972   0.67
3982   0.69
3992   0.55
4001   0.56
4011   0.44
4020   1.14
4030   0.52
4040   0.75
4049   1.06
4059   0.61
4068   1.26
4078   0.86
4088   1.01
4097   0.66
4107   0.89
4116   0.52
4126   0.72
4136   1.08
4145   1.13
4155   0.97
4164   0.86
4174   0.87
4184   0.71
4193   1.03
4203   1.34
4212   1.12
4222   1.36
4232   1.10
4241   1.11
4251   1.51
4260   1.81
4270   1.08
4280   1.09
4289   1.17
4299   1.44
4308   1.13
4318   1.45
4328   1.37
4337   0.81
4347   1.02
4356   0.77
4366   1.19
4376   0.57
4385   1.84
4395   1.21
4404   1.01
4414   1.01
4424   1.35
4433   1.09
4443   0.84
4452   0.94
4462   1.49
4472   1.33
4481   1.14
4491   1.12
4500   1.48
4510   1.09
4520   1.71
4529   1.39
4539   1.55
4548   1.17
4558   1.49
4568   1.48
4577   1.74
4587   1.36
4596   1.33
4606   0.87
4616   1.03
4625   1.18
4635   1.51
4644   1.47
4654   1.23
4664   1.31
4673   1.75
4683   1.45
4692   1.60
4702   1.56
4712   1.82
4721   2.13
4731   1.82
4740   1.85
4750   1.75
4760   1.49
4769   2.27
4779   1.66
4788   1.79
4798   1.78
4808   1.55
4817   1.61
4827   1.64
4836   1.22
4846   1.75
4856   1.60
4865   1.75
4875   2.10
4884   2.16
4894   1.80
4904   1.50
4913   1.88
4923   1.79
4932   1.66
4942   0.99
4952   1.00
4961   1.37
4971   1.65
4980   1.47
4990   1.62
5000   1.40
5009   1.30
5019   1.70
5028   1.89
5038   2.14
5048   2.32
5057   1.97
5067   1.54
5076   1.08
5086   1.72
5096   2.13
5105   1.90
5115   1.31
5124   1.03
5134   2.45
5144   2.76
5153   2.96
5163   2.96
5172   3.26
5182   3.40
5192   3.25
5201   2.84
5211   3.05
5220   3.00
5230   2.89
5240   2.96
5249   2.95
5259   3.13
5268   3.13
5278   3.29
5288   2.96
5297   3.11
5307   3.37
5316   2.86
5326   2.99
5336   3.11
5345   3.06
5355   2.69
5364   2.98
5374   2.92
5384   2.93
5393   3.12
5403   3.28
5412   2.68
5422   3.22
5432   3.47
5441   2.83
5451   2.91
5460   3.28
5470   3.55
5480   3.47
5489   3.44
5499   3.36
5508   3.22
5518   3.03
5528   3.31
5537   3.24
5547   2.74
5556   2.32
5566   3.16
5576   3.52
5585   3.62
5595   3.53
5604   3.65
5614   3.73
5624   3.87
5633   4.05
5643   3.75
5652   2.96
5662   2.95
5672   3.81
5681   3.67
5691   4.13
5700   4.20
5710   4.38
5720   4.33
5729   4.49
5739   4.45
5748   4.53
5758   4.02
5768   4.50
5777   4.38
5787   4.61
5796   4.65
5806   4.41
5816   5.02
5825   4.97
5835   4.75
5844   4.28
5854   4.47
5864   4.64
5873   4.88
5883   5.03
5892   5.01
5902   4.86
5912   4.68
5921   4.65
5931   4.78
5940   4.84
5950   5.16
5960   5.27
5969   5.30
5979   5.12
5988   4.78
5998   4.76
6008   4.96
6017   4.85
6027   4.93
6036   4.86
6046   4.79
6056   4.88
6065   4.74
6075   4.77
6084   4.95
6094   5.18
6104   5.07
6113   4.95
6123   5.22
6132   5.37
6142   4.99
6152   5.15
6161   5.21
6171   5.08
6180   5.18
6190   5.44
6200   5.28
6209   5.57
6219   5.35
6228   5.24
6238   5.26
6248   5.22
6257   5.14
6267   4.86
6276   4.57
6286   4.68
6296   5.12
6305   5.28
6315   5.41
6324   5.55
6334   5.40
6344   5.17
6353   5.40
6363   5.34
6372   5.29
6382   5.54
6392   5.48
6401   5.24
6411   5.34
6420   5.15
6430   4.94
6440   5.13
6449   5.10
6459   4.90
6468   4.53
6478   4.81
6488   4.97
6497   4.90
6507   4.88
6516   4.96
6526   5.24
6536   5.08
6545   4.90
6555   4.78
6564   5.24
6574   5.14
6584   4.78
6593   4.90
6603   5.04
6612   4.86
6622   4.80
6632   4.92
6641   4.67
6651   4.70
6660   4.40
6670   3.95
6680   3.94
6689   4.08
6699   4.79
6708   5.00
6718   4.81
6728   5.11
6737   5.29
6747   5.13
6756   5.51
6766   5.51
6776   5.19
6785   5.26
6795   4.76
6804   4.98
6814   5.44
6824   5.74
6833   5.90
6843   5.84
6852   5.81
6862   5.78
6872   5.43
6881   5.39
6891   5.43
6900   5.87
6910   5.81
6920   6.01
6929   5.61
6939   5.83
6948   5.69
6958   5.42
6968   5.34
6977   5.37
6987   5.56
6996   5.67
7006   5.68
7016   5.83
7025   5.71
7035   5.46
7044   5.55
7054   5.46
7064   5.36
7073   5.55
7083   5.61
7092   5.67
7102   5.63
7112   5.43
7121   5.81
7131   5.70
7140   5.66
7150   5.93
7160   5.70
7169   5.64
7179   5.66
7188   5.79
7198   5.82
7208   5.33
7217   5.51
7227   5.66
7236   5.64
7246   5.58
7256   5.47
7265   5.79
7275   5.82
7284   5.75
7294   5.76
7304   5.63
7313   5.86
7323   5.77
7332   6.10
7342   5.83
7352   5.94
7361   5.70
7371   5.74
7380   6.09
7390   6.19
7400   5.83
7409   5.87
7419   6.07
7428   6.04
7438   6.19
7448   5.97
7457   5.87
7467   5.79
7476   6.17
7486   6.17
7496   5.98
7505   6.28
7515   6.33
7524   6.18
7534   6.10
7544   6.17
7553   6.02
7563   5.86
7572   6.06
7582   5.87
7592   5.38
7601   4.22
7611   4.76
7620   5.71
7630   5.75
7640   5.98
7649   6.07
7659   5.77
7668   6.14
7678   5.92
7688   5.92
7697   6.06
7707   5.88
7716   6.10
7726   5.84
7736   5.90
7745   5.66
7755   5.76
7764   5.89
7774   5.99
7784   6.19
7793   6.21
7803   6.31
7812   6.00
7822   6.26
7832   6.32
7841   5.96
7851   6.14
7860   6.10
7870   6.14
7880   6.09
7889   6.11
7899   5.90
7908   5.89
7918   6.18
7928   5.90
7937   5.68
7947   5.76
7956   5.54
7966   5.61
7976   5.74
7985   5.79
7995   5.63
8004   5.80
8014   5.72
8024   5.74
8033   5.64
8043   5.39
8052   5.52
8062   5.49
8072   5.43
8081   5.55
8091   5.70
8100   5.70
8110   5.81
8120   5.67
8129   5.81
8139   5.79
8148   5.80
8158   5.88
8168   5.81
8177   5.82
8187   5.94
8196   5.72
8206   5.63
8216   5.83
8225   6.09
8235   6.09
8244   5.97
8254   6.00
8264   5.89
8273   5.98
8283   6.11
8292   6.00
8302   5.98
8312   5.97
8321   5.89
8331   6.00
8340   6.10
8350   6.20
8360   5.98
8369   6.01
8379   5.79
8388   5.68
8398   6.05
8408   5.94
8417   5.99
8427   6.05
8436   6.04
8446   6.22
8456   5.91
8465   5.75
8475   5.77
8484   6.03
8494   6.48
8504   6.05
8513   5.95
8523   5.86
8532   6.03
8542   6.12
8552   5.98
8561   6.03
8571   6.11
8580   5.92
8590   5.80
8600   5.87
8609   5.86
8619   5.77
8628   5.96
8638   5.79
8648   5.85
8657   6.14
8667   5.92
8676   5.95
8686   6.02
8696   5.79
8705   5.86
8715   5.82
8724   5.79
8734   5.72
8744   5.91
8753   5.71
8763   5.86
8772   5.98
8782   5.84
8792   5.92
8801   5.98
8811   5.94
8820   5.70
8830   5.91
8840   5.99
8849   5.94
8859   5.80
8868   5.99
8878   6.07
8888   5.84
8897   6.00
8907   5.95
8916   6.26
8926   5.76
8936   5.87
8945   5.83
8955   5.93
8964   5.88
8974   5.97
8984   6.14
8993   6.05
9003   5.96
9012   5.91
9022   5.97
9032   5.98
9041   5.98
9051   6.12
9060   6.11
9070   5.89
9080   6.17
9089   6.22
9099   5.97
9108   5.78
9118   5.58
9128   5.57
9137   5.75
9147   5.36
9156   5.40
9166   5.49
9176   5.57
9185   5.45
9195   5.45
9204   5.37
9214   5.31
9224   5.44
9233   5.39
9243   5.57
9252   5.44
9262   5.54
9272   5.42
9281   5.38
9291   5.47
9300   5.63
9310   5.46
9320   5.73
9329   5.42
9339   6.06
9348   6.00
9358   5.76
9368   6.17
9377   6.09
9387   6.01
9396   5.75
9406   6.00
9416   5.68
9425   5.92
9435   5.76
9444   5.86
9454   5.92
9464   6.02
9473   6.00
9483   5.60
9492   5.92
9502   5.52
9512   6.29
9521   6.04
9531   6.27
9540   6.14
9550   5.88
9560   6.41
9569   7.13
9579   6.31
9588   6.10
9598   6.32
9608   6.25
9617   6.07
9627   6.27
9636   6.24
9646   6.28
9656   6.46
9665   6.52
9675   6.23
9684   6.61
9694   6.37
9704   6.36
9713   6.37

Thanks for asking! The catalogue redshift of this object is 0.290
